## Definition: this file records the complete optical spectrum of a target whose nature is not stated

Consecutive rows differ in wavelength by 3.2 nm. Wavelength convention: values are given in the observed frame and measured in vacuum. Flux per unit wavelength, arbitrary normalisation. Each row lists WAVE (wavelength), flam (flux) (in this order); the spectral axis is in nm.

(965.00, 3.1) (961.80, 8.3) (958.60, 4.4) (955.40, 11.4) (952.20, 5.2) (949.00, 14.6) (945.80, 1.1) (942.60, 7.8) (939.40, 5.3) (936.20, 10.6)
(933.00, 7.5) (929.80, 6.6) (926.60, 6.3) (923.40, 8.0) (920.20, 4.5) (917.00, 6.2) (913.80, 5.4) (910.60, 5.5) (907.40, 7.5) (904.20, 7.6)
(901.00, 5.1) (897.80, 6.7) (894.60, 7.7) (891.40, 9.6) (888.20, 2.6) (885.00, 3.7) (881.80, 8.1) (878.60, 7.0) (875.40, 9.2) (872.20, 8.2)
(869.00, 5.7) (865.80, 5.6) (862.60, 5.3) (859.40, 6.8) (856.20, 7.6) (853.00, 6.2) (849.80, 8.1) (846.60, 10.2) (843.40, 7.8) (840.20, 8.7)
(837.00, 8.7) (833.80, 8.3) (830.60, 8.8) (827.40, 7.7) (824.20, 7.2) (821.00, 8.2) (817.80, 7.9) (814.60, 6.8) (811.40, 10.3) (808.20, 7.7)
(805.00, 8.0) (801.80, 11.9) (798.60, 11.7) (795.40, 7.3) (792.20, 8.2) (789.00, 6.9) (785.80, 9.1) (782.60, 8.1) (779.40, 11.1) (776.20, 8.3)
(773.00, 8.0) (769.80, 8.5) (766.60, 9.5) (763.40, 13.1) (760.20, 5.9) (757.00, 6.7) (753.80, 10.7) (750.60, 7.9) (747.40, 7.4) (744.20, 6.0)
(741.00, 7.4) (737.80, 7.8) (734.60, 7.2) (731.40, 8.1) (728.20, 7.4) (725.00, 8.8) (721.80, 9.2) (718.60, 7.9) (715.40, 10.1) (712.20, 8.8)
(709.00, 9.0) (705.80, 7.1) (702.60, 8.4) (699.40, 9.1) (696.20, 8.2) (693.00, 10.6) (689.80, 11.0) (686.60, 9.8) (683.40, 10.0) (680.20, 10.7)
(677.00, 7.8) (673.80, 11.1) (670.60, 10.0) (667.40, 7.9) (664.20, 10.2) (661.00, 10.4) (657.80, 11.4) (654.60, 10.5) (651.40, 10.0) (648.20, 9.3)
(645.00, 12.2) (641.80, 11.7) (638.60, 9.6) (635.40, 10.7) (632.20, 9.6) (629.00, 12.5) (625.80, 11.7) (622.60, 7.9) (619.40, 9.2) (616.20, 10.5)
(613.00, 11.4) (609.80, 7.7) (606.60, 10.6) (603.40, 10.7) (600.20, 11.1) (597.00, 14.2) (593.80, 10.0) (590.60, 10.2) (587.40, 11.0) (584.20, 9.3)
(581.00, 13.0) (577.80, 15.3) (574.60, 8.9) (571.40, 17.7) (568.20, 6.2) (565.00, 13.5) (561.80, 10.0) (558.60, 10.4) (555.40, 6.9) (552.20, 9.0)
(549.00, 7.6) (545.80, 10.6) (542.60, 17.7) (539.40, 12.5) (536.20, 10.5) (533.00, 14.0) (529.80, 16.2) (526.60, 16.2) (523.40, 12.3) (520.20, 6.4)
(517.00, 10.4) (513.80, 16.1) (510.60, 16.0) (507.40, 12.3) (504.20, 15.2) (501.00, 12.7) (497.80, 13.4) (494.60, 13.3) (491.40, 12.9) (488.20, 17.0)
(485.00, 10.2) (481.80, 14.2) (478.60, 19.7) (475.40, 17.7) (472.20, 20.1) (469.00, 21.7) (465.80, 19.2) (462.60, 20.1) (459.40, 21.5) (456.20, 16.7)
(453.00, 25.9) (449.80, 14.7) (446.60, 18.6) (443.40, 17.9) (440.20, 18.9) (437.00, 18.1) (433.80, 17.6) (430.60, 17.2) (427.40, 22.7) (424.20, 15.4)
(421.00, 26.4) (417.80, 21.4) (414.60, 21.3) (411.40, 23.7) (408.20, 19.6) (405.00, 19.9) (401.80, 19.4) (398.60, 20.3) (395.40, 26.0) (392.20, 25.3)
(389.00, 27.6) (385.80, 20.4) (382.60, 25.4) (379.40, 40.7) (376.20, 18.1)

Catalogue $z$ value 1.61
